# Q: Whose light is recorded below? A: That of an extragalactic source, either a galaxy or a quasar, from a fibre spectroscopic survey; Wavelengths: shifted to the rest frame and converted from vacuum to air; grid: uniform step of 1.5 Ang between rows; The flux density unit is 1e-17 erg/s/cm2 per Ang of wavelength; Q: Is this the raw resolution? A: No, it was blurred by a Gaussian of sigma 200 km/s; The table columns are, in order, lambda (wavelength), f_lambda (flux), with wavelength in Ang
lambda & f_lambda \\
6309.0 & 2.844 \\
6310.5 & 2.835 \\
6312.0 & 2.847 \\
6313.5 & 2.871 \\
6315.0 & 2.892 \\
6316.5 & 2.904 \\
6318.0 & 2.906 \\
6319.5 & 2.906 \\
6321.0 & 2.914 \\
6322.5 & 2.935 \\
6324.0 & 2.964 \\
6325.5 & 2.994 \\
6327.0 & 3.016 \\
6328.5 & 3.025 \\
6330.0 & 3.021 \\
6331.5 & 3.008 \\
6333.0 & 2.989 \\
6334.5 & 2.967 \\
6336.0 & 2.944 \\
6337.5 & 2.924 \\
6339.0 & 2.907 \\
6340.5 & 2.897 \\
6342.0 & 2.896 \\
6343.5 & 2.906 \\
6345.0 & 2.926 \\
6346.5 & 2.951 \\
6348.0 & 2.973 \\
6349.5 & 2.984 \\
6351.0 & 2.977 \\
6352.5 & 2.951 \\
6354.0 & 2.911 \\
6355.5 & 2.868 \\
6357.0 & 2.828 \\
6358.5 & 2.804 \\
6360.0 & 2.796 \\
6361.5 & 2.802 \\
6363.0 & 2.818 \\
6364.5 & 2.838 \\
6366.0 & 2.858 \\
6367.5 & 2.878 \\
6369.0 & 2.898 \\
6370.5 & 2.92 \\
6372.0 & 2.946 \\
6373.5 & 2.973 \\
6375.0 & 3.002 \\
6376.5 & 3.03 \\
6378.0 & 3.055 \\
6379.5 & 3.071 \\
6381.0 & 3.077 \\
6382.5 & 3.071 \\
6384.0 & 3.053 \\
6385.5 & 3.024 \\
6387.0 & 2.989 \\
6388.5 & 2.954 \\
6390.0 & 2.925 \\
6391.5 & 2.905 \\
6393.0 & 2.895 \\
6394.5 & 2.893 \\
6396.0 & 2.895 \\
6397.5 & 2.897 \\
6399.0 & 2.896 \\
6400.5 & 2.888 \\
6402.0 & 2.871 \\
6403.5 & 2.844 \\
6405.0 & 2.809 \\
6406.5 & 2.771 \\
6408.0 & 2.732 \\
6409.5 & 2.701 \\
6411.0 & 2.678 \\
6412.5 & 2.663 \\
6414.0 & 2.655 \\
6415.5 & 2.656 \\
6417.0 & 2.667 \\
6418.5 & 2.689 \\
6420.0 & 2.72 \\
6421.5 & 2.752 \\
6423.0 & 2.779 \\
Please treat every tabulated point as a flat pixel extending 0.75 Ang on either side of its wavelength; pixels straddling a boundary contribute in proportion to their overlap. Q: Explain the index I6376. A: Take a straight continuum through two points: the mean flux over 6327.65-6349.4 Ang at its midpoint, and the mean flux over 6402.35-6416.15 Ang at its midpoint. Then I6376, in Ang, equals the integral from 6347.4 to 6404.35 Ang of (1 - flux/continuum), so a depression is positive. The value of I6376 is -1.89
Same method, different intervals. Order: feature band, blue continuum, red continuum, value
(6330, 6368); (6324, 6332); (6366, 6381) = 1.1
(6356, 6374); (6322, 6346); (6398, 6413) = 0.1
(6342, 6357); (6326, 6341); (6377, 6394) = 0.2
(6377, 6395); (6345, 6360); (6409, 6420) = -1.4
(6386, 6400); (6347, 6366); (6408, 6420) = -0.8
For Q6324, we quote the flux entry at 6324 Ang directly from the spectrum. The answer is 2.964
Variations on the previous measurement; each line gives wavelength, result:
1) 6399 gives 2.896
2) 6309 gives 2.844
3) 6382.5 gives 3.071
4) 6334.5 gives 2.967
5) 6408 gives 2.732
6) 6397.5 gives 2.897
